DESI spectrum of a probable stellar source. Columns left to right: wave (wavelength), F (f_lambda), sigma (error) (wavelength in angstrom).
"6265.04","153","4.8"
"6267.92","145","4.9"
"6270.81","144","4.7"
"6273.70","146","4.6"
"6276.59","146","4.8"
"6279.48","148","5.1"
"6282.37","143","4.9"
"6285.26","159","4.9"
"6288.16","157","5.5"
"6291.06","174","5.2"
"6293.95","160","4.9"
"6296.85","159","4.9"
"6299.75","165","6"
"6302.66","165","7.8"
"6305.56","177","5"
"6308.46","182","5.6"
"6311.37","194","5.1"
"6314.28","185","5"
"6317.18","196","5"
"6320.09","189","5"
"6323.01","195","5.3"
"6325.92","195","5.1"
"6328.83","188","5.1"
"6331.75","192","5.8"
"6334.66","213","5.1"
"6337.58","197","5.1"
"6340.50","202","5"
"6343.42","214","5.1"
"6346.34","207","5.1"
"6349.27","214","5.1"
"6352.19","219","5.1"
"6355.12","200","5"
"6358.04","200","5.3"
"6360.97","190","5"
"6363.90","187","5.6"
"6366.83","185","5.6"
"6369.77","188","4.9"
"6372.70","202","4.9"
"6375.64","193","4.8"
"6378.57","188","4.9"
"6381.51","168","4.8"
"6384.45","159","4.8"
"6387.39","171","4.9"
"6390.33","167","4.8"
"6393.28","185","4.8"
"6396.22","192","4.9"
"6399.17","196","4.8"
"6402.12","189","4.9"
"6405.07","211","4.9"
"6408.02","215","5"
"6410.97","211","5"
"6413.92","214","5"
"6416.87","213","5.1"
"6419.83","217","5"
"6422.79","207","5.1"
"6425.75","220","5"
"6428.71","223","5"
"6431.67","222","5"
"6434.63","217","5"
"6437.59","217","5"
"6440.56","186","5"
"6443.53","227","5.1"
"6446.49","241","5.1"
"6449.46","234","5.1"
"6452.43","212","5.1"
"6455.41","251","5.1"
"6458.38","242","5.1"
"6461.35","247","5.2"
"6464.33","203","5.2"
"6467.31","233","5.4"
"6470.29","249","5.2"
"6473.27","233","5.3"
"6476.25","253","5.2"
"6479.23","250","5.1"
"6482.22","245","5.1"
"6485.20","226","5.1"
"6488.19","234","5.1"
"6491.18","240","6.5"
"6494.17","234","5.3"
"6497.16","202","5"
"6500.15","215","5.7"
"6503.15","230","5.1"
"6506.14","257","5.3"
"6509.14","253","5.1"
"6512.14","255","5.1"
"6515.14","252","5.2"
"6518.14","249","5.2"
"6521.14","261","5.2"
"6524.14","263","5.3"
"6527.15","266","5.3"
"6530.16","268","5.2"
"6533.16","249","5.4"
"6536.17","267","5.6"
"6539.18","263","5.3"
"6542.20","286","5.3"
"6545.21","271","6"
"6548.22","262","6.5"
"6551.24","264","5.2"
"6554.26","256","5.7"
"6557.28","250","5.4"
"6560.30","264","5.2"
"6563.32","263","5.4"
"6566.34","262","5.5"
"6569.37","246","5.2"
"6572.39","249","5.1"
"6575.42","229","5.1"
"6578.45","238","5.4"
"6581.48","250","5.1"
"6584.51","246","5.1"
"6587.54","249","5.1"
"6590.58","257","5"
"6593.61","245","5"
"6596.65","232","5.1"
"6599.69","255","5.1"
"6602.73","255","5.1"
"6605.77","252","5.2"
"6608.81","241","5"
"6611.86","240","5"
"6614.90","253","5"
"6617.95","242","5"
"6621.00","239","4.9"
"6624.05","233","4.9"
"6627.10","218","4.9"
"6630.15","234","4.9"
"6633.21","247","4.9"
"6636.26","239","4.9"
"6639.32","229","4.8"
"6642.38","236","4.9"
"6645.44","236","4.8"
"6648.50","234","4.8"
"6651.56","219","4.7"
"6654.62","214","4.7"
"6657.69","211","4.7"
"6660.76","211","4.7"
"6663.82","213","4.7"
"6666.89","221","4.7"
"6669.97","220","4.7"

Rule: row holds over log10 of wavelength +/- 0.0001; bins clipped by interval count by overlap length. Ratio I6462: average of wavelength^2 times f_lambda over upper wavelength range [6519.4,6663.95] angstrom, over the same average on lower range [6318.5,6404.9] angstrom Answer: 1.37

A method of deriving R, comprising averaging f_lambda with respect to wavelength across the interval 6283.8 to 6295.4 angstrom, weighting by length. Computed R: 163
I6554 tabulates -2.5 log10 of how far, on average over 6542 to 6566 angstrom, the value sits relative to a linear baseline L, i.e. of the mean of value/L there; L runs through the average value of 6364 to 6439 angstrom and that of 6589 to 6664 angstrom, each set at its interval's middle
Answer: -0.18 mag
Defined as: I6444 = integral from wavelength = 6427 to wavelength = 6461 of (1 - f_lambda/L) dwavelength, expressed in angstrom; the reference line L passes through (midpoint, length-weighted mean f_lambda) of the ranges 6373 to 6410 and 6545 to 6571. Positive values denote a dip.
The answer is -2.5 angstrom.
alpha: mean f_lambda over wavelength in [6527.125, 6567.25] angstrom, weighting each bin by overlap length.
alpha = 264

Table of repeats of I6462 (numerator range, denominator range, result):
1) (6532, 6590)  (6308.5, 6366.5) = 1.38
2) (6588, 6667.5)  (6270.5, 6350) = 1.45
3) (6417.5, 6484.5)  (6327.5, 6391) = 1.22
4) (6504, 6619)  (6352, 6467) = 1.29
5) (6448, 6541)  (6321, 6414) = 1.30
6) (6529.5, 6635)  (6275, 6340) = 1.54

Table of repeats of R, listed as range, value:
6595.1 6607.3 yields 248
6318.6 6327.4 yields 193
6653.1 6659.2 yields 212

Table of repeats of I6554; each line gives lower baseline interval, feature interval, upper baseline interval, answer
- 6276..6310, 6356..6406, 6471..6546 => 0.06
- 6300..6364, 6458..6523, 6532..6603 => -0.02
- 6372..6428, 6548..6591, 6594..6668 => -0.13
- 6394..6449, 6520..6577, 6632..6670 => -0.18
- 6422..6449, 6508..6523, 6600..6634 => -0.11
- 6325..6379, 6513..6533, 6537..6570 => -0.02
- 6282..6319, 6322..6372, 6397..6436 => -0.07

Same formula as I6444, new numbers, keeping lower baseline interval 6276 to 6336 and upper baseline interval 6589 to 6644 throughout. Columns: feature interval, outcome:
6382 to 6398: 1.6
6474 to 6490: -2.1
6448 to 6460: -1.6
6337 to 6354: -2.3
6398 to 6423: -1.3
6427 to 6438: -1.0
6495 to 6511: -1.1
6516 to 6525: -1.5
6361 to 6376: -0.1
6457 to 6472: -1.8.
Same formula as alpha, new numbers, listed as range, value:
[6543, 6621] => 251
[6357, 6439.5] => 198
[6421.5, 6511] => 230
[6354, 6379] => 193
